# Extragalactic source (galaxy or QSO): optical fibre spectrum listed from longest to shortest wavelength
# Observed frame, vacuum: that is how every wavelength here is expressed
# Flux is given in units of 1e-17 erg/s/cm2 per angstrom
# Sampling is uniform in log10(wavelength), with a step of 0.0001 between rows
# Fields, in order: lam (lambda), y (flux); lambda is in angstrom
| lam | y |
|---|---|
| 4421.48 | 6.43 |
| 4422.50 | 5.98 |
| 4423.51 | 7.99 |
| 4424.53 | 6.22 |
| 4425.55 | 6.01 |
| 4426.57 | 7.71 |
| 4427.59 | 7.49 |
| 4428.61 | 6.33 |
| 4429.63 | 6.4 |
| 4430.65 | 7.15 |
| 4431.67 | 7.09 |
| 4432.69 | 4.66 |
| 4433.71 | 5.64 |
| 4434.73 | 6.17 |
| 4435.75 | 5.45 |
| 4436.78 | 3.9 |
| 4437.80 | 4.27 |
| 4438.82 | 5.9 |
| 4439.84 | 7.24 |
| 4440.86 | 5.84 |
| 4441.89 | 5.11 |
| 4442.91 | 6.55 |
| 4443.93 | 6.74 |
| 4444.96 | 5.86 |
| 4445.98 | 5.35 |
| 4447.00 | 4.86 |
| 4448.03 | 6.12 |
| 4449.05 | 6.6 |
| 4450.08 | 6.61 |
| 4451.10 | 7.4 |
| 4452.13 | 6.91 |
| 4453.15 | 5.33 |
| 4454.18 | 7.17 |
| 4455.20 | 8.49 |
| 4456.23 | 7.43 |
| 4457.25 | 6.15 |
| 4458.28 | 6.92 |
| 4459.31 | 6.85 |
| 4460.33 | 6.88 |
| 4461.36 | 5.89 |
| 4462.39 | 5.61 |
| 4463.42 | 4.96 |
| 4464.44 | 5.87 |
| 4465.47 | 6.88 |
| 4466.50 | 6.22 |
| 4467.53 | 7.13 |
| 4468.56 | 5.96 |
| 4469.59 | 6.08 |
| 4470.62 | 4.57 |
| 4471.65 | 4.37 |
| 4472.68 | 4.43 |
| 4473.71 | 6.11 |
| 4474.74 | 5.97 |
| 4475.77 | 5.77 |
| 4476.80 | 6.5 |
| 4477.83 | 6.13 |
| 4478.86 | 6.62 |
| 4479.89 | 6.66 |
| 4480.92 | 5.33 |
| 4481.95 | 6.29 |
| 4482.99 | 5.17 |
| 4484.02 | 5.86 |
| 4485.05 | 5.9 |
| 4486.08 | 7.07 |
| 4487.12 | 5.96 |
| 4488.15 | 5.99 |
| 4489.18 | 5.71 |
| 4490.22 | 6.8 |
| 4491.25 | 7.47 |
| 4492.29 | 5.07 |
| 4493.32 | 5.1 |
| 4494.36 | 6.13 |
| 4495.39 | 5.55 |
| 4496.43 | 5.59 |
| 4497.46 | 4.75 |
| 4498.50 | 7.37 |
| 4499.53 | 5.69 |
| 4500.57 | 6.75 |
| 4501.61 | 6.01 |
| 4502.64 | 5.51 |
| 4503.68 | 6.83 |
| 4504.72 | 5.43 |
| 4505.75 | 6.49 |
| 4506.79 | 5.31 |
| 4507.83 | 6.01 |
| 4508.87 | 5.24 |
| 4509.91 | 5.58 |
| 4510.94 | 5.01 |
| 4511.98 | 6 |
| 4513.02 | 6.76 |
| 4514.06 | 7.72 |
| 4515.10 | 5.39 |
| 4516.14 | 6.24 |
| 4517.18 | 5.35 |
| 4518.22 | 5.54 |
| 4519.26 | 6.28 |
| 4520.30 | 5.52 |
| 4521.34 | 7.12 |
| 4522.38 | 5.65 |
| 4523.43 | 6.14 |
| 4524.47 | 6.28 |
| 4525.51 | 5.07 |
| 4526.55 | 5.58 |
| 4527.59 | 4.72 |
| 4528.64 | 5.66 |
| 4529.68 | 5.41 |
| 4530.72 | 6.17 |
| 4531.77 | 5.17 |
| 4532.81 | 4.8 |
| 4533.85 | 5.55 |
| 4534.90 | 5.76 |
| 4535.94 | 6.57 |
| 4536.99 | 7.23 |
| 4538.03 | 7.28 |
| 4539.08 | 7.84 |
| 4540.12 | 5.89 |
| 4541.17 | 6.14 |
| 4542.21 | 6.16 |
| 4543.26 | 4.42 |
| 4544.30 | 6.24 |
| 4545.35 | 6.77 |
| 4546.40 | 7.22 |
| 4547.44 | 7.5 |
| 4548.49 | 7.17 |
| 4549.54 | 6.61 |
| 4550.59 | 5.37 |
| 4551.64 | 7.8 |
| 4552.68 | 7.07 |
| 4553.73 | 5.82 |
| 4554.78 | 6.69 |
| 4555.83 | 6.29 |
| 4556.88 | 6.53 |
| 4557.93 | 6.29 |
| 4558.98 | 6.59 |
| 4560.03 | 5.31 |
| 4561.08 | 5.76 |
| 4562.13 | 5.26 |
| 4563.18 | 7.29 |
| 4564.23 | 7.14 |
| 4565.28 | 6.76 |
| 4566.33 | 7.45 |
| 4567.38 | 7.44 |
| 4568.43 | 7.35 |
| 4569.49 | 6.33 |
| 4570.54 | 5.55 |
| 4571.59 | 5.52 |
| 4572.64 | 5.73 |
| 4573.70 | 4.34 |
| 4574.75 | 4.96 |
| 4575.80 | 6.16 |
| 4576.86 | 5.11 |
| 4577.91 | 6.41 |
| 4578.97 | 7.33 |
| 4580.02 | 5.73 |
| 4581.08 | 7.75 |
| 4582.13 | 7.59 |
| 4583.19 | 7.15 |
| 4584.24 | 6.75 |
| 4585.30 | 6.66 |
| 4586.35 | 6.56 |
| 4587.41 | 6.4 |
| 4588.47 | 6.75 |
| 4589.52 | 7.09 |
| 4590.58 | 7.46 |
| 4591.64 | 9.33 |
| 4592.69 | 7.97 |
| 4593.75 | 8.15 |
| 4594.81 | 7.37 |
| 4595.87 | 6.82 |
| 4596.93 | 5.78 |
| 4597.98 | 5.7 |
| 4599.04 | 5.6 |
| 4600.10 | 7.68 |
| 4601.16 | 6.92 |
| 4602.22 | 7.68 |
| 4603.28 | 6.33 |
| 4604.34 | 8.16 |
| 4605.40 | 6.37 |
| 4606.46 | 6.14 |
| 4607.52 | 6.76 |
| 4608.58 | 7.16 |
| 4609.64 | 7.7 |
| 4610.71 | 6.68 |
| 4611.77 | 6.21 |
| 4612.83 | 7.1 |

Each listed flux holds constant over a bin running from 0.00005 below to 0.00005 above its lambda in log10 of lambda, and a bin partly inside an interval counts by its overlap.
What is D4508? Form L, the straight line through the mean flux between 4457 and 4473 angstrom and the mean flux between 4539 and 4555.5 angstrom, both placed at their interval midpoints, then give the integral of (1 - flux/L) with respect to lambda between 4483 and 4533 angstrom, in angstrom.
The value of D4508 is 2.7 angstrom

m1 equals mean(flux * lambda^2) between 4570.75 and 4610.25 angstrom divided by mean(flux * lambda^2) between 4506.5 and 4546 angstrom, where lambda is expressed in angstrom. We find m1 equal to 1.16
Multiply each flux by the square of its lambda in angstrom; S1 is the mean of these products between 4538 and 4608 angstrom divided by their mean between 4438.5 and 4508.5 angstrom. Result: 1.1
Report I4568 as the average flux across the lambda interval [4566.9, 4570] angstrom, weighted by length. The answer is 7.02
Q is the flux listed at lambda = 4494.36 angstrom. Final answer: 6.13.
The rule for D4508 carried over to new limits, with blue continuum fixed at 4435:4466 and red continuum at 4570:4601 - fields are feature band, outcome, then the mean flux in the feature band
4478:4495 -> 0.6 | 6.07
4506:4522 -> 1.1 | 5.95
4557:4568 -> 0.0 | 6.54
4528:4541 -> 0.7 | 6.1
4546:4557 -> -0.4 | 6.74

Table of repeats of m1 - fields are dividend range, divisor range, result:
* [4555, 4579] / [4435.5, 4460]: 1.05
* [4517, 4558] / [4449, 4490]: 1.03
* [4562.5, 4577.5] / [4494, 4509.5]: 1.08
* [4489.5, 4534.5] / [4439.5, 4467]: 0.94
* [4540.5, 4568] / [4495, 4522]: 1.11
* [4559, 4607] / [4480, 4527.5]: 1.16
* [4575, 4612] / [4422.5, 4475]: 1.19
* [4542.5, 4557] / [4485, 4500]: 1.11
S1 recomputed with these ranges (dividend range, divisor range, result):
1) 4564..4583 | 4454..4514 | 1.09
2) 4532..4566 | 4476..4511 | 1.10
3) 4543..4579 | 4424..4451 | 1.10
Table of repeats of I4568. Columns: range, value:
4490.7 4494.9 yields 5.95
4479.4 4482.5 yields 6.07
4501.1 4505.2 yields 5.95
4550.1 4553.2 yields 6.77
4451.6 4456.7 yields 7.06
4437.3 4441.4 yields 5.81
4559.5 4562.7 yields 5.47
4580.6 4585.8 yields 7.18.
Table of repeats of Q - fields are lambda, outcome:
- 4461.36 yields 5.89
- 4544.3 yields 6.24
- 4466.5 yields 6.22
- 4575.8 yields 6.16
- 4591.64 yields 9.33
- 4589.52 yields 7.09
